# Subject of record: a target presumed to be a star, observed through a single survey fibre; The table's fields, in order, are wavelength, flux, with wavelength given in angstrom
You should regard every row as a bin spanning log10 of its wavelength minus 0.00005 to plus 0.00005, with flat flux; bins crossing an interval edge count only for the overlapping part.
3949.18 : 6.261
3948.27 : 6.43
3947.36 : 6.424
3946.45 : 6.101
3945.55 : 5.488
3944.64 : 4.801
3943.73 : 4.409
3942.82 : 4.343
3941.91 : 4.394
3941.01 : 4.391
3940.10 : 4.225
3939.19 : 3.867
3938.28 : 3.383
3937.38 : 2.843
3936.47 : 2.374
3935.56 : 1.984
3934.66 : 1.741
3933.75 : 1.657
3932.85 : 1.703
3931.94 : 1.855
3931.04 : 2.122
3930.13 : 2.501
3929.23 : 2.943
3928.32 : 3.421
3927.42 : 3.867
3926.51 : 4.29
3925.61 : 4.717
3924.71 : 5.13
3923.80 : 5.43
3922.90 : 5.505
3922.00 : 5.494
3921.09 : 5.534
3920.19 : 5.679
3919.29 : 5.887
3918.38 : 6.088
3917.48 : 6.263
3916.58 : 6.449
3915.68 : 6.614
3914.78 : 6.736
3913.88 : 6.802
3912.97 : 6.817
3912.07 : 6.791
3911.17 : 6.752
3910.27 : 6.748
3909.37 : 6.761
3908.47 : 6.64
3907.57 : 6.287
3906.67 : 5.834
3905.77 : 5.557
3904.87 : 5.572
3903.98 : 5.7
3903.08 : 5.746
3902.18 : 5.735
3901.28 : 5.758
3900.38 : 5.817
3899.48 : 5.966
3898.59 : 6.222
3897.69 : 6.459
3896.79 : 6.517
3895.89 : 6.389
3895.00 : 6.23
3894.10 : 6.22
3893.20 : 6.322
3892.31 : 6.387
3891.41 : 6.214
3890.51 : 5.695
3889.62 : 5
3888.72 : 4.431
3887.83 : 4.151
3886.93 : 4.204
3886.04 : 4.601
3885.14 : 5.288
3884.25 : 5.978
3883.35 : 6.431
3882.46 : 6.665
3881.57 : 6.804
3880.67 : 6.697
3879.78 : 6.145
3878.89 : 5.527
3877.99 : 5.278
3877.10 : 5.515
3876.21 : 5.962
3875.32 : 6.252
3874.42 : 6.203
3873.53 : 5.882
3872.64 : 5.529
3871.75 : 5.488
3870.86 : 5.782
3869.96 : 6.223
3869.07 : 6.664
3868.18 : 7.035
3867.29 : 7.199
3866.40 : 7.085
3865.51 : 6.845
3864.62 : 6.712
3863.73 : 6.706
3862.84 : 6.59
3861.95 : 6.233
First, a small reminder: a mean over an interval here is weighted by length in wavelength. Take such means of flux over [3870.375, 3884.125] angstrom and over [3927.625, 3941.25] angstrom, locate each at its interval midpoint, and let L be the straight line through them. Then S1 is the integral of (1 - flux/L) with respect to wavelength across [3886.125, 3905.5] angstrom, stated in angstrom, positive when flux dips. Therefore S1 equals -3.2 angstrom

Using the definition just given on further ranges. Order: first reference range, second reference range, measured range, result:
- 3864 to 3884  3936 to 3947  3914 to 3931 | -0.9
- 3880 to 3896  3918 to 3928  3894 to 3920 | -3.8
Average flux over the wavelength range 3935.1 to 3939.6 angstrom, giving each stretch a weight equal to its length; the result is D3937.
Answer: 2.88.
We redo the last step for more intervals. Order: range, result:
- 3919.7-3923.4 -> 5.56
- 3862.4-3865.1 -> 6.67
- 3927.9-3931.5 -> 2.74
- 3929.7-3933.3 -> 2.04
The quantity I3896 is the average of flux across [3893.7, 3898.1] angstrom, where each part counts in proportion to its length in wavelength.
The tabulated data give 6.36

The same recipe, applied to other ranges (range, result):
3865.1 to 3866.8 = 6.96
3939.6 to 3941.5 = 4.3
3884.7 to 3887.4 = 4.68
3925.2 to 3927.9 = 4.28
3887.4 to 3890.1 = 4.56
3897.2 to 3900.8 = 6.12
